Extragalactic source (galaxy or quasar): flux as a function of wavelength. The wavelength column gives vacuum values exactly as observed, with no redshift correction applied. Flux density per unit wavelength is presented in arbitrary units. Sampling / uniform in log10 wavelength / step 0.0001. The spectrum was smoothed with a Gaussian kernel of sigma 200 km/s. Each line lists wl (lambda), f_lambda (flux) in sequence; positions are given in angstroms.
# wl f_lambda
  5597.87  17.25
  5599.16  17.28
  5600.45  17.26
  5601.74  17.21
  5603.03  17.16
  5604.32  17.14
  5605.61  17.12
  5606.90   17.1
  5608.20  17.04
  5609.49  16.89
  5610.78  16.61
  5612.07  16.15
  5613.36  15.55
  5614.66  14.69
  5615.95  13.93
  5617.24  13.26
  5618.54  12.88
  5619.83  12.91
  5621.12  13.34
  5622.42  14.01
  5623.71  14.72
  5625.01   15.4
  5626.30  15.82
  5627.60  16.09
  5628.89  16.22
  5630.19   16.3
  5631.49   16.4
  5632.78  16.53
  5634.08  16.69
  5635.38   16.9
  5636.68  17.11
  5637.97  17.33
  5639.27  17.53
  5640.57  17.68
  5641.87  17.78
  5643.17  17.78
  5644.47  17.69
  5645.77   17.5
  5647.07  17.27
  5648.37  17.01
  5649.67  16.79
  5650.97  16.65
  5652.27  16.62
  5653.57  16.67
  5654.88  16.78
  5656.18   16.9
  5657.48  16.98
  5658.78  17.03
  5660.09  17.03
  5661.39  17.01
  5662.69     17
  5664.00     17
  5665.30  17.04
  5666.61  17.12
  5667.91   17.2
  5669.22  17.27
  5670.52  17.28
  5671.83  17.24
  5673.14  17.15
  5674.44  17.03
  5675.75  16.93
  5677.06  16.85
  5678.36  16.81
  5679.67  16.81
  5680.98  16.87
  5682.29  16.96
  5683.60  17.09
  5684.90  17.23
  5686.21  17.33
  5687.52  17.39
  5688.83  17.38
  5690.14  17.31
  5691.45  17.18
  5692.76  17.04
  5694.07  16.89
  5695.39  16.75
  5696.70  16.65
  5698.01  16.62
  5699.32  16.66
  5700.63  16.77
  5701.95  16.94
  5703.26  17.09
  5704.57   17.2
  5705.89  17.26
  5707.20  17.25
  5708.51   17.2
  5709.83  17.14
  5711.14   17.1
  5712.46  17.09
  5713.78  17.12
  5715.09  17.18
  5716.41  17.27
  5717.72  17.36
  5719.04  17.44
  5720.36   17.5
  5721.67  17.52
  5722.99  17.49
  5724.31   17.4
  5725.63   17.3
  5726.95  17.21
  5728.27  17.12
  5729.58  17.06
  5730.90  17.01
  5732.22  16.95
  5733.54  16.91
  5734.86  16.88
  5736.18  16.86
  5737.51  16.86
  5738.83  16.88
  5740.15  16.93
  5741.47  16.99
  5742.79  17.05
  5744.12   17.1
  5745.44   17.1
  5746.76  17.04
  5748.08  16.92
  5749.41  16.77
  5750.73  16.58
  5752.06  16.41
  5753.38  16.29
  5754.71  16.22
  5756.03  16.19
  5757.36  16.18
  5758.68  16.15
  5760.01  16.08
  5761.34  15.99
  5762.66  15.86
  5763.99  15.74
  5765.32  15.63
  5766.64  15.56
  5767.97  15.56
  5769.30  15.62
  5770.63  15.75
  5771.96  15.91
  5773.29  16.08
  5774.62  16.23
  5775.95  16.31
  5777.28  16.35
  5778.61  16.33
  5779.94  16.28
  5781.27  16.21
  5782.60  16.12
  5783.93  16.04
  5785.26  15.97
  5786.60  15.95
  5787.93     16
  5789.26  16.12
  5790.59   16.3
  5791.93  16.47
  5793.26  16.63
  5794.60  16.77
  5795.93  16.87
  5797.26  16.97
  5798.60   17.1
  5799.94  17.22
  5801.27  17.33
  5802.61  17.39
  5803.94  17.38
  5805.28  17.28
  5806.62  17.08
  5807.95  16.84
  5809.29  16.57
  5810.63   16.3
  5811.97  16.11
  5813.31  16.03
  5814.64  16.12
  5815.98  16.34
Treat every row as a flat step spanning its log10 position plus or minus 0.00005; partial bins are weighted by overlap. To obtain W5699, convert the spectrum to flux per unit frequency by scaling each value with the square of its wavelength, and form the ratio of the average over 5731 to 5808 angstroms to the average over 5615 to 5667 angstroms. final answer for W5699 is 1.06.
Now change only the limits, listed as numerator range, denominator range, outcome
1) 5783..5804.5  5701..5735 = 0.99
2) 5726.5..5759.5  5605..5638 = 1.12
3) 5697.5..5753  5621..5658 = 1.06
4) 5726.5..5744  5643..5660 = 1.03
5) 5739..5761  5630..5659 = 1.01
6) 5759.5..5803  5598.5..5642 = 1.07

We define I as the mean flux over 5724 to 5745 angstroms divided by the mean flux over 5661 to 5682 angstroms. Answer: 1.00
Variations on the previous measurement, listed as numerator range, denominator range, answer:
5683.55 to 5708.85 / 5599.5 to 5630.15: 1.09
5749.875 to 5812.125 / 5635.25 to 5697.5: 0.96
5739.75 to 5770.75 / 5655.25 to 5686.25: 0.96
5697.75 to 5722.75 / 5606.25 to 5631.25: 1.13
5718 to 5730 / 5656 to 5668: 1.02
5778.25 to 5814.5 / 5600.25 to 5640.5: 1.04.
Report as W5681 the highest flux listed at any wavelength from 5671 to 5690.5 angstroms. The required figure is 17.39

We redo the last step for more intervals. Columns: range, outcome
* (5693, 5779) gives 17.52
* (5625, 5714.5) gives 17.78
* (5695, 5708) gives 17.26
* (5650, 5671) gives 17.28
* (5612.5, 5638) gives 17.33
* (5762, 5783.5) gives 16.35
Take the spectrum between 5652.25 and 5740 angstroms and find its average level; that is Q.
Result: 17.1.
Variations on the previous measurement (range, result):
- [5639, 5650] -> 17.5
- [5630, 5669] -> 17.1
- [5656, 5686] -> 17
